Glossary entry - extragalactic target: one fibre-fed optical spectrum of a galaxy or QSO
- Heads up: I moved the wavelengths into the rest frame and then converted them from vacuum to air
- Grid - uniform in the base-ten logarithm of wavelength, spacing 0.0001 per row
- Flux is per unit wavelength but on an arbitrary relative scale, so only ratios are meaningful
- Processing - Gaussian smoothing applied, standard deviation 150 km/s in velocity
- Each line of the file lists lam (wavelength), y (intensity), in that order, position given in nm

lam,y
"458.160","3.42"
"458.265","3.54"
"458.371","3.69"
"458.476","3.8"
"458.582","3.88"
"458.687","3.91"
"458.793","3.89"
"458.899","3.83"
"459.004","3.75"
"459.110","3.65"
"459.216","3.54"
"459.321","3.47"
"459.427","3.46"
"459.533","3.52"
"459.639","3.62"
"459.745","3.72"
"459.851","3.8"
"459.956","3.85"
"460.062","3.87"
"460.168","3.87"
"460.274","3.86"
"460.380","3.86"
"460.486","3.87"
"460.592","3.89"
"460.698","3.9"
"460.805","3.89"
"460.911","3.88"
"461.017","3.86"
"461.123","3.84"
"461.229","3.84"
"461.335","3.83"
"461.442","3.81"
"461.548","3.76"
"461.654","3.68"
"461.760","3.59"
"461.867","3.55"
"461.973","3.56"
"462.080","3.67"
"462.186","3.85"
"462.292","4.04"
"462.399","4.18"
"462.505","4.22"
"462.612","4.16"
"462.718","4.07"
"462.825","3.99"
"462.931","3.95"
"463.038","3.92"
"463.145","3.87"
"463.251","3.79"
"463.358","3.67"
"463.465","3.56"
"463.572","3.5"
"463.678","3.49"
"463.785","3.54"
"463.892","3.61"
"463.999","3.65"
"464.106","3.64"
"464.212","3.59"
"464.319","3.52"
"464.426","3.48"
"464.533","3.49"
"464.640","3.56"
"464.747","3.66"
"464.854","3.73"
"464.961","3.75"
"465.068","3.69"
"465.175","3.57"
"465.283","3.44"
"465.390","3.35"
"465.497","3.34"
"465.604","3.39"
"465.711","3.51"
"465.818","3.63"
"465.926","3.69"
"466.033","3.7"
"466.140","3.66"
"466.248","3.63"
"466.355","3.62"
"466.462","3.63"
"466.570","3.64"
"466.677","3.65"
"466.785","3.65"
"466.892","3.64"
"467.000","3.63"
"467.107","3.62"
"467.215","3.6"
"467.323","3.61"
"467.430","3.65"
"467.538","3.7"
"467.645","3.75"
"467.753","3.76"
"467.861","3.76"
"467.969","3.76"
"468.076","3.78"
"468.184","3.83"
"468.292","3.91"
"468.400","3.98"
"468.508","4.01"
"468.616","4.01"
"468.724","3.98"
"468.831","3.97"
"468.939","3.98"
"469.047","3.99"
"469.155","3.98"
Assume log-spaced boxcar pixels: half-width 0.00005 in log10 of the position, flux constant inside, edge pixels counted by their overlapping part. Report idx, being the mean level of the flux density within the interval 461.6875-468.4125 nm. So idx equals 3.69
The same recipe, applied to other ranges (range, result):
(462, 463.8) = 3.85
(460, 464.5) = 3.79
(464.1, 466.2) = 3.57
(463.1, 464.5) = 3.61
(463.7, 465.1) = 3.6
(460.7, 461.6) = 3.84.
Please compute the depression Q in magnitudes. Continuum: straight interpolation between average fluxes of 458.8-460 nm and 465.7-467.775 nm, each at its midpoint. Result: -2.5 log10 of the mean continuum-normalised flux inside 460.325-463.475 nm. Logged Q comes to -0.06 mag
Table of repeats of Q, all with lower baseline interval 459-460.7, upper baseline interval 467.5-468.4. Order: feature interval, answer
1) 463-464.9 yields 0.041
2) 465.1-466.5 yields 0.067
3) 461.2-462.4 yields -0.004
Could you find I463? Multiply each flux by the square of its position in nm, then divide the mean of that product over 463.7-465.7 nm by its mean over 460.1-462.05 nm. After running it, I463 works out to 0.95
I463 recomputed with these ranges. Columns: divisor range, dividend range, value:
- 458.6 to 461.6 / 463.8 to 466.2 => 0.97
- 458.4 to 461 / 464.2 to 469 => 1.00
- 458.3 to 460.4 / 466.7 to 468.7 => 1.04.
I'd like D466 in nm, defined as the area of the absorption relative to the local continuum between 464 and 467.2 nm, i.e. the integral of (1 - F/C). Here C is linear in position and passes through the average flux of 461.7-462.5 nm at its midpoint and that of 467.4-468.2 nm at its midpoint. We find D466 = 0.15 nm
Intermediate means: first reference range 3.8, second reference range 3.75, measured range 3.59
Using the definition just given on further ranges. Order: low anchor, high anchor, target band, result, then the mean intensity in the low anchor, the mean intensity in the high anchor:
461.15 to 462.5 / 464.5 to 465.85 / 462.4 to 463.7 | -0.06 nm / 3.8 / 3.55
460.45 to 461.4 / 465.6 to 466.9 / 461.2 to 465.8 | 0.06 nm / 3.86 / 3.63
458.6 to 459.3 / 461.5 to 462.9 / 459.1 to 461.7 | 0.03 nm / 3.76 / 3.87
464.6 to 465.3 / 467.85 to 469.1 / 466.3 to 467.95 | 0.06 nm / 3.64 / 3.92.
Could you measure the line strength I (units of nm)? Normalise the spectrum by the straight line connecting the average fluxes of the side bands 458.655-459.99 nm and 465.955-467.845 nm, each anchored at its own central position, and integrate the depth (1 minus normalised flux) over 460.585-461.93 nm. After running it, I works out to -0.040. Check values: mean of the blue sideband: 3.69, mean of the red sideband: 3.66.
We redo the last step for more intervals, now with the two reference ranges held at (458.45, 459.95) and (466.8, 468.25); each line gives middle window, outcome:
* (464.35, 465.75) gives 0.06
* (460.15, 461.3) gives -0.05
